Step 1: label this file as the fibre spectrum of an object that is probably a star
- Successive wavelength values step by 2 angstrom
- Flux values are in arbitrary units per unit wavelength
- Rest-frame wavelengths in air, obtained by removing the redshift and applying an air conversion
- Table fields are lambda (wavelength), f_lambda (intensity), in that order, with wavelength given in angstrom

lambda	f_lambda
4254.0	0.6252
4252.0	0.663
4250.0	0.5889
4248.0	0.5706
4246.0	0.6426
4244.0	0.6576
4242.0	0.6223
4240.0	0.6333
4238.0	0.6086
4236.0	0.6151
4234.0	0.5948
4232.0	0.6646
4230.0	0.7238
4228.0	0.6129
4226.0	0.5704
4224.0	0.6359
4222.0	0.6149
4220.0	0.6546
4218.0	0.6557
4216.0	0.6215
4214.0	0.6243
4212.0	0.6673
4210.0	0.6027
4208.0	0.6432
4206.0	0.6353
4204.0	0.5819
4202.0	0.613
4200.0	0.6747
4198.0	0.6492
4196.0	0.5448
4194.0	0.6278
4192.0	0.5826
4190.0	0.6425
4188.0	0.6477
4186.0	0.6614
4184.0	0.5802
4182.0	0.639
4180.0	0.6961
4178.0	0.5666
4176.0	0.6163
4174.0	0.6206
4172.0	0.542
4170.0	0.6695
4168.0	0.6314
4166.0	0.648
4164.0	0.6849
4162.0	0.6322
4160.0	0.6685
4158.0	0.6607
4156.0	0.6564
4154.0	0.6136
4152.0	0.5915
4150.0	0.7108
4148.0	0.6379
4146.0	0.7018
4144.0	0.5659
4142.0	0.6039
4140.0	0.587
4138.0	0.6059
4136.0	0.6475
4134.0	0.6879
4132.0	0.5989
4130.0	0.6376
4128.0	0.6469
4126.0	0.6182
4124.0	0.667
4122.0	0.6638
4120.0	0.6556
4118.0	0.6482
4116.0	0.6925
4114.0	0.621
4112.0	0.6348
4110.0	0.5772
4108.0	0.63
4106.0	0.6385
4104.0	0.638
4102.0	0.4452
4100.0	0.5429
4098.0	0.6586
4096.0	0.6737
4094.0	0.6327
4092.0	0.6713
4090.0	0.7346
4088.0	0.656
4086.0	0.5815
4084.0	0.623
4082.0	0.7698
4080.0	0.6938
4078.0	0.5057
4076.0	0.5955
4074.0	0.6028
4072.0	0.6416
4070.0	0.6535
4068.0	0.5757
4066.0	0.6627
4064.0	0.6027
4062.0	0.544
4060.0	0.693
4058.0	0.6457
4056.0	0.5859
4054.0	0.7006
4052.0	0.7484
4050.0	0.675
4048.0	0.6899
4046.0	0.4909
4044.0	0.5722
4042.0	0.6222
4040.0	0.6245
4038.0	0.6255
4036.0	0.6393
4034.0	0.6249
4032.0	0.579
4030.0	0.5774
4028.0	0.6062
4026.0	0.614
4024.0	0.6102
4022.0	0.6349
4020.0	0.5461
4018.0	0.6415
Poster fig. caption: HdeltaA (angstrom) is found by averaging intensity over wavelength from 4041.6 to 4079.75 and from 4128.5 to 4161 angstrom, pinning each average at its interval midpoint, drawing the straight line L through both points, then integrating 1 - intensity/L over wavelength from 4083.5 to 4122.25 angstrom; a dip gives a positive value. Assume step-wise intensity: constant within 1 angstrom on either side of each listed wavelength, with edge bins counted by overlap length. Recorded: -0.05 angstrom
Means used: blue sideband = 0.623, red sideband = 0.636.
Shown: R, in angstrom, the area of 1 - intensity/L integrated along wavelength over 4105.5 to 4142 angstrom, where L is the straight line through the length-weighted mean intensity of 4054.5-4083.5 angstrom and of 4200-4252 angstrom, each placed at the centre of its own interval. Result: -0.5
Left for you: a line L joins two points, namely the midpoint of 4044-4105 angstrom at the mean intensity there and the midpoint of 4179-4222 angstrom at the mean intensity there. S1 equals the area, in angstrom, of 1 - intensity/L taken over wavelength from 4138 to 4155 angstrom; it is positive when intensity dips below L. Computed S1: 0.1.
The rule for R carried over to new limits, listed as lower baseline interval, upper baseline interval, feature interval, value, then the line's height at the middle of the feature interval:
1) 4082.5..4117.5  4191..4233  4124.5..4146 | 0.1 angstrom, 0.629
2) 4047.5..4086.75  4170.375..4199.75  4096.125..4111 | 0.9 angstrom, 0.633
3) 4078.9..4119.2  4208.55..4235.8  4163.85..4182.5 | 0.2 angstrom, 0.635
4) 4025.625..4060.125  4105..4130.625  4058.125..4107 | 0.6 angstrom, 0.634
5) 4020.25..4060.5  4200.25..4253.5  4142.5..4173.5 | -0.6 angstrom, 0.627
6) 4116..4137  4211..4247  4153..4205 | 1.0 angstrom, 0.642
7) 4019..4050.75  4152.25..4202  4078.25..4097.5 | -1.5 angstrom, 0.616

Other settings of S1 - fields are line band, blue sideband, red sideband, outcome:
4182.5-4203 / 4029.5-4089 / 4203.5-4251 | 0.1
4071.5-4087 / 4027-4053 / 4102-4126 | 0.0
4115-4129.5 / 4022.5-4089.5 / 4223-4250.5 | -0.7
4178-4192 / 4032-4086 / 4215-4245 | -0.1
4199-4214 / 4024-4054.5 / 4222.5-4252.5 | -0.1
